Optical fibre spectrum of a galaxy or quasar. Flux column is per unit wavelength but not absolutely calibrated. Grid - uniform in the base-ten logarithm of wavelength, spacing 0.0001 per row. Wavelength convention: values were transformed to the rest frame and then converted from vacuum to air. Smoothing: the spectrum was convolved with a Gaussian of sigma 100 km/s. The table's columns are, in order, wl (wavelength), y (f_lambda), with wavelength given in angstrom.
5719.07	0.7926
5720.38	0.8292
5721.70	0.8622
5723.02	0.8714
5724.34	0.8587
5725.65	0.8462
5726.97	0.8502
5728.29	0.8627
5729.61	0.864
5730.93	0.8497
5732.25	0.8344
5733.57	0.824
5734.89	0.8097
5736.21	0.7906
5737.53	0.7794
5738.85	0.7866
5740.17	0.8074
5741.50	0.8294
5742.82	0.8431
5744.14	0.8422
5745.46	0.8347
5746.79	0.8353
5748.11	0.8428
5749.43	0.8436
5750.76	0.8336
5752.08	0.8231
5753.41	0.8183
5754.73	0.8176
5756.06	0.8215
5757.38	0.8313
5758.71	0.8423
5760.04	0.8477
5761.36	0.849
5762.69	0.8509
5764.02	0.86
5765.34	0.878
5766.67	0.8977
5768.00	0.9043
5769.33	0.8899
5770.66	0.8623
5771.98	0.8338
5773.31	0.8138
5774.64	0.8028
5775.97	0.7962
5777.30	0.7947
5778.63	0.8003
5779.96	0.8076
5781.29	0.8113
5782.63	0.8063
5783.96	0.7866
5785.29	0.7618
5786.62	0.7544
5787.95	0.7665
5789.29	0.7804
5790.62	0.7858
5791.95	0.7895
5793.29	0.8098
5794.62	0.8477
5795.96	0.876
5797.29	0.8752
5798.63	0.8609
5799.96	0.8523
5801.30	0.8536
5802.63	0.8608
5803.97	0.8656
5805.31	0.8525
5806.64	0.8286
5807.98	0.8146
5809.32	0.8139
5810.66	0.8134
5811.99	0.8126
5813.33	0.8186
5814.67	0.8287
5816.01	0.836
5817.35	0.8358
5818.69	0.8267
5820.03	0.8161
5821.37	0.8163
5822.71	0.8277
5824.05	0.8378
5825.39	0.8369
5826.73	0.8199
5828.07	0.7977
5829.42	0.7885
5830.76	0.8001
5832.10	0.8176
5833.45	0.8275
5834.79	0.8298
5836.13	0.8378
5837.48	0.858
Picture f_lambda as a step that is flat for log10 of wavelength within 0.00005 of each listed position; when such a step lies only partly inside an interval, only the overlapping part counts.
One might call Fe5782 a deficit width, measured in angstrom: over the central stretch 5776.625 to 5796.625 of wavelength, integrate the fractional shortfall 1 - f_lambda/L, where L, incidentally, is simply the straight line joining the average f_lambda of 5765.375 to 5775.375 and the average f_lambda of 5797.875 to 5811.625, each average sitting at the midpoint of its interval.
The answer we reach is 1.22 angstrom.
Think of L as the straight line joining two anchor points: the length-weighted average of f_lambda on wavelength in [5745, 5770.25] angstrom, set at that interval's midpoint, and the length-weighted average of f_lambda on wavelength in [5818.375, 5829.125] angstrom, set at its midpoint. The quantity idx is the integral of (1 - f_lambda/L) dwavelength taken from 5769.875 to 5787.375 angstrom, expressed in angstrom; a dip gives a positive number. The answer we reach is 0.8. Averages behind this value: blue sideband 0.848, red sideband 0.821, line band 0.803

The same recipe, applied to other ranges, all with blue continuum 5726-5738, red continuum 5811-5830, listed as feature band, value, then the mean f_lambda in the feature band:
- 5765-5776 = -0.4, 0.856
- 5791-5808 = -0.4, 0.845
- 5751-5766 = -0.2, 0.84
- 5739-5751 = -0.1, 0.832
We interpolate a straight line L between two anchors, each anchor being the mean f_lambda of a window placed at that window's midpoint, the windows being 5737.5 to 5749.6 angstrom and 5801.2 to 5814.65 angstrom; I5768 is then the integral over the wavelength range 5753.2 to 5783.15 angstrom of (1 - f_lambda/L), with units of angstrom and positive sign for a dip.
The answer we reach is -0.3 angstrom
